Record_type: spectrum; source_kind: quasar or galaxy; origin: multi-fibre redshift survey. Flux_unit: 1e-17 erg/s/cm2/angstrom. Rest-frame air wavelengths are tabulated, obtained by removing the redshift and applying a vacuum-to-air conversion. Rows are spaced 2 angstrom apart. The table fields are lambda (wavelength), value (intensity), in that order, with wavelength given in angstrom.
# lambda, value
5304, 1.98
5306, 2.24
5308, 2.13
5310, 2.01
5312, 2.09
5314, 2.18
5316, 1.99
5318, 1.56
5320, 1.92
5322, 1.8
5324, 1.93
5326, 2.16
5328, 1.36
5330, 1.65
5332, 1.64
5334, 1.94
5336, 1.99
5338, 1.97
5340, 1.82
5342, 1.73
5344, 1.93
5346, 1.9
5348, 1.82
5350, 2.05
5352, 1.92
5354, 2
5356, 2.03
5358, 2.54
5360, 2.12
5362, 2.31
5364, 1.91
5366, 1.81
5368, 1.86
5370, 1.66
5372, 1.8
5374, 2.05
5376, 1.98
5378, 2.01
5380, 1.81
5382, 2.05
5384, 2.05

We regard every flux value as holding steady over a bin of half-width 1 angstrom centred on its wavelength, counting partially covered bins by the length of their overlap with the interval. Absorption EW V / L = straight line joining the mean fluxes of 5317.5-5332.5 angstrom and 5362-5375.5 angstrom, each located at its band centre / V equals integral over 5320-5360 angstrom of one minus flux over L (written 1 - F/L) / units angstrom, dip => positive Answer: -2.3 angstrom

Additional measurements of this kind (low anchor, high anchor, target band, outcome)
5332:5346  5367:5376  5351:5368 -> -1.84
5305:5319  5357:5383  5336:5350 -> 0.87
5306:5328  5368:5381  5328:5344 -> 1.13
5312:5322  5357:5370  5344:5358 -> 0.19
